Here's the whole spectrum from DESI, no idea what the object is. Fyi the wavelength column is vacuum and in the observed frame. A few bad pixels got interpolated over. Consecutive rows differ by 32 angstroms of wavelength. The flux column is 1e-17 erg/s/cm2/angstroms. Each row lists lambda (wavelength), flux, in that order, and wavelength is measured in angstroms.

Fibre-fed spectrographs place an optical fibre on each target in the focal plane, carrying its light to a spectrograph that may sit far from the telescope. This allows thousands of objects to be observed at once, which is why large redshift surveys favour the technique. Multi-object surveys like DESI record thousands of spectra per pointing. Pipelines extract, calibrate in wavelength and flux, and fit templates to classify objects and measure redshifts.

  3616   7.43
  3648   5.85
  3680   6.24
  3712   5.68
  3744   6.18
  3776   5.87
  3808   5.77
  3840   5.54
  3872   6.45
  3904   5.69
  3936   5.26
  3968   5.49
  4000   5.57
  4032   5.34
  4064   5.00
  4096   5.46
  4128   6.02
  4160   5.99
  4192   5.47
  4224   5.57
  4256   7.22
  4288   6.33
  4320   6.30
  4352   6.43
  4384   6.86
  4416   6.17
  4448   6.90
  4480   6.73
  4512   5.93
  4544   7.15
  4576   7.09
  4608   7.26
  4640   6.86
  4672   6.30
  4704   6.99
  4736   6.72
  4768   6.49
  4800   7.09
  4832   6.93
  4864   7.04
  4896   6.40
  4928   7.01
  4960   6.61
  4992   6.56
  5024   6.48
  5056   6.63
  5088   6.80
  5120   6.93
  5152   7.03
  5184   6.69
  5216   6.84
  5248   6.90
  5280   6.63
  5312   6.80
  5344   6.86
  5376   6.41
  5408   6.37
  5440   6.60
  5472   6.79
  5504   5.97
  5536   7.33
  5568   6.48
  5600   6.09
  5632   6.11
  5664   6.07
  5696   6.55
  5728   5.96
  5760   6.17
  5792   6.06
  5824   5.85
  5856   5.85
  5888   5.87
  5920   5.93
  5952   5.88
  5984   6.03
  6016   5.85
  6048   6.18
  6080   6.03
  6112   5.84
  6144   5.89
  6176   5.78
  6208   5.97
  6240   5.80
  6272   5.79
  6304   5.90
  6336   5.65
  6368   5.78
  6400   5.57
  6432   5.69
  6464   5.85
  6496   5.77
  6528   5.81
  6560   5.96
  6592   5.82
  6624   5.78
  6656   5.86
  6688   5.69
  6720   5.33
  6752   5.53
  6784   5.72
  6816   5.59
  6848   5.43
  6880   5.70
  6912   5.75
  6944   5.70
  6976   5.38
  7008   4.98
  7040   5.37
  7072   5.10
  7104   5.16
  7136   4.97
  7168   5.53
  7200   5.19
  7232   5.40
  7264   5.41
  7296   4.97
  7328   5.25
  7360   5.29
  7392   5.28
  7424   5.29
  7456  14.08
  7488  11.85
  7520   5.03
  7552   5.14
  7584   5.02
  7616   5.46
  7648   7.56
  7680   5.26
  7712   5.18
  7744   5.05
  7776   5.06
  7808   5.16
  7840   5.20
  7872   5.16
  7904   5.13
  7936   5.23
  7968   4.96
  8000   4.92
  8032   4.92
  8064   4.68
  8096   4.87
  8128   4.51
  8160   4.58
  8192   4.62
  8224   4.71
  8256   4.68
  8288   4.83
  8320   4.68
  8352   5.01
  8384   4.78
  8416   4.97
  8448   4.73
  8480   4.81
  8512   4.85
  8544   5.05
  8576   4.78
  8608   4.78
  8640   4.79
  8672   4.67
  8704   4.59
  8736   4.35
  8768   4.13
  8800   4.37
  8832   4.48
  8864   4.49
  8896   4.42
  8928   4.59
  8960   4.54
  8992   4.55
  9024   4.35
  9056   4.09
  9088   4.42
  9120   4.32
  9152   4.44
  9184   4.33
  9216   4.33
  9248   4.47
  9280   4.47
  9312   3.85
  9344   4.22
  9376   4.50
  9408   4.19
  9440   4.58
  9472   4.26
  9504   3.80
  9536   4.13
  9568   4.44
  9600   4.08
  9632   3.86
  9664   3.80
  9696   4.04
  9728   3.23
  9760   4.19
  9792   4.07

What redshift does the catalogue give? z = 0.14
